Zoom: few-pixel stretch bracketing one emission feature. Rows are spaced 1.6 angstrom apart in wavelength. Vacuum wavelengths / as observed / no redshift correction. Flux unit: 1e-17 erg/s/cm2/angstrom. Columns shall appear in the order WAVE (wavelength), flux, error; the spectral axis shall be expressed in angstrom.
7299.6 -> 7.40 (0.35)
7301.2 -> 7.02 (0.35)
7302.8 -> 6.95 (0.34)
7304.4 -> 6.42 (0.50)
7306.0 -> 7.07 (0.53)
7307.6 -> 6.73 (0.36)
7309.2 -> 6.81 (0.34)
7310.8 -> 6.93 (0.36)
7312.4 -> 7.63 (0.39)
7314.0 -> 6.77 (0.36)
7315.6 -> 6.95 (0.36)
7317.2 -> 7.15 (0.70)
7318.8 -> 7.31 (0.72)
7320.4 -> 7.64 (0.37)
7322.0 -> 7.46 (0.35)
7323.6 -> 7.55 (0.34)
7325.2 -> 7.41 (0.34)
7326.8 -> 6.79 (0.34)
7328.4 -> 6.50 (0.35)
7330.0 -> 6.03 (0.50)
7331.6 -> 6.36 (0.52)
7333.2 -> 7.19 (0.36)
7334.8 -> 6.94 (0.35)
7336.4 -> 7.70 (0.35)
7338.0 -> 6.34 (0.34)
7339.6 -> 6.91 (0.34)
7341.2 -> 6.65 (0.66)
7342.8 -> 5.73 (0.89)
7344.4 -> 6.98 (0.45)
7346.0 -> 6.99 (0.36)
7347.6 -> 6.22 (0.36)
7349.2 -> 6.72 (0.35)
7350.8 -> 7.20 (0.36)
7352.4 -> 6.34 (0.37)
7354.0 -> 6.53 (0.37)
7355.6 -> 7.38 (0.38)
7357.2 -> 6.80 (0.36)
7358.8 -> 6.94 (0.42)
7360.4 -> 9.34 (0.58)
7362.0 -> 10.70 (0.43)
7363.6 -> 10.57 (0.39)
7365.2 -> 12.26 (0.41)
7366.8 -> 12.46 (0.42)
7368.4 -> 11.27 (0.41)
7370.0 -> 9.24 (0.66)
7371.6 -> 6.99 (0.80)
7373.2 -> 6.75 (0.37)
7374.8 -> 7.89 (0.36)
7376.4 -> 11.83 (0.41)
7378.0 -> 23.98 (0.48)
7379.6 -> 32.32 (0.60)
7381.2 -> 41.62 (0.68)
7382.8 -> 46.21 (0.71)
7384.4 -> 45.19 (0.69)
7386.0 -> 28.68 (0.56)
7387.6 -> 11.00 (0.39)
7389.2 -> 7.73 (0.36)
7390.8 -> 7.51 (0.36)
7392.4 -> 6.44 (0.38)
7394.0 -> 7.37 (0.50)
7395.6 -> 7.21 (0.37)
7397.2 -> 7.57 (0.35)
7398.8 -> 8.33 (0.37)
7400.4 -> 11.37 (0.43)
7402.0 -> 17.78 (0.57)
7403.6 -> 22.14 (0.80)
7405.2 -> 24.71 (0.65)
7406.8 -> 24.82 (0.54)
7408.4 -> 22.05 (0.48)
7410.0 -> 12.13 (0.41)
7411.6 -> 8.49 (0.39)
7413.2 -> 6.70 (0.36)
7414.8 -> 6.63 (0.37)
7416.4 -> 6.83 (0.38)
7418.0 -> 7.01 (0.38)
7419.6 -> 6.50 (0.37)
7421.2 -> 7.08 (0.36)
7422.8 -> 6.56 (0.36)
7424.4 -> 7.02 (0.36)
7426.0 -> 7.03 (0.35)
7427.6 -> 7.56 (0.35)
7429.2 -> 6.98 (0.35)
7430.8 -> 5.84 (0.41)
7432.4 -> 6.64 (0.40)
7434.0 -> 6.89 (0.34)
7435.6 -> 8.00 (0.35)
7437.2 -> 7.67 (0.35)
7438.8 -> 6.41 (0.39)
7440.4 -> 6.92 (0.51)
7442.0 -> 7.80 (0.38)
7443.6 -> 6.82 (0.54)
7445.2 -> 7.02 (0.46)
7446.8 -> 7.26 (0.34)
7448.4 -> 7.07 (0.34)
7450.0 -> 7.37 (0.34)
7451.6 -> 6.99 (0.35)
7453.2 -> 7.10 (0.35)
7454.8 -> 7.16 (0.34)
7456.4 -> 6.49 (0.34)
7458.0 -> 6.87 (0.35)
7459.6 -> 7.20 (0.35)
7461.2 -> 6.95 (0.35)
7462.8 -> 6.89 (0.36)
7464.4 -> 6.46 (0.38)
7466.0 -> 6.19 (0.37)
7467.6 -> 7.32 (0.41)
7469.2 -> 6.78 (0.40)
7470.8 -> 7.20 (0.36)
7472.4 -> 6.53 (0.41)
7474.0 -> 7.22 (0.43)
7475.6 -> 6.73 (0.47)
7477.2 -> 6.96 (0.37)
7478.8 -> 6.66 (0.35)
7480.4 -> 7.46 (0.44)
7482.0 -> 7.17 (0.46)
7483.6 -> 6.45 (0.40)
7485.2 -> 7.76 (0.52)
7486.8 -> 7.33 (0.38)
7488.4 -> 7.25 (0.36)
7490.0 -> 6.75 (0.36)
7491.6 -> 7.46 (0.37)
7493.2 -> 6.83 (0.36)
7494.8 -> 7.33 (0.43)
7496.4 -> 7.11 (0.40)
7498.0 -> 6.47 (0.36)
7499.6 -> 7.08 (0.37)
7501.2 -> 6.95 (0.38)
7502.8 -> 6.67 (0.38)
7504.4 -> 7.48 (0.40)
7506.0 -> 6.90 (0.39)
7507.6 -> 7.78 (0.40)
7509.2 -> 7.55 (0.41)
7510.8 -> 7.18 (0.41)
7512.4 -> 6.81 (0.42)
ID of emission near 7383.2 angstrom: Halpha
